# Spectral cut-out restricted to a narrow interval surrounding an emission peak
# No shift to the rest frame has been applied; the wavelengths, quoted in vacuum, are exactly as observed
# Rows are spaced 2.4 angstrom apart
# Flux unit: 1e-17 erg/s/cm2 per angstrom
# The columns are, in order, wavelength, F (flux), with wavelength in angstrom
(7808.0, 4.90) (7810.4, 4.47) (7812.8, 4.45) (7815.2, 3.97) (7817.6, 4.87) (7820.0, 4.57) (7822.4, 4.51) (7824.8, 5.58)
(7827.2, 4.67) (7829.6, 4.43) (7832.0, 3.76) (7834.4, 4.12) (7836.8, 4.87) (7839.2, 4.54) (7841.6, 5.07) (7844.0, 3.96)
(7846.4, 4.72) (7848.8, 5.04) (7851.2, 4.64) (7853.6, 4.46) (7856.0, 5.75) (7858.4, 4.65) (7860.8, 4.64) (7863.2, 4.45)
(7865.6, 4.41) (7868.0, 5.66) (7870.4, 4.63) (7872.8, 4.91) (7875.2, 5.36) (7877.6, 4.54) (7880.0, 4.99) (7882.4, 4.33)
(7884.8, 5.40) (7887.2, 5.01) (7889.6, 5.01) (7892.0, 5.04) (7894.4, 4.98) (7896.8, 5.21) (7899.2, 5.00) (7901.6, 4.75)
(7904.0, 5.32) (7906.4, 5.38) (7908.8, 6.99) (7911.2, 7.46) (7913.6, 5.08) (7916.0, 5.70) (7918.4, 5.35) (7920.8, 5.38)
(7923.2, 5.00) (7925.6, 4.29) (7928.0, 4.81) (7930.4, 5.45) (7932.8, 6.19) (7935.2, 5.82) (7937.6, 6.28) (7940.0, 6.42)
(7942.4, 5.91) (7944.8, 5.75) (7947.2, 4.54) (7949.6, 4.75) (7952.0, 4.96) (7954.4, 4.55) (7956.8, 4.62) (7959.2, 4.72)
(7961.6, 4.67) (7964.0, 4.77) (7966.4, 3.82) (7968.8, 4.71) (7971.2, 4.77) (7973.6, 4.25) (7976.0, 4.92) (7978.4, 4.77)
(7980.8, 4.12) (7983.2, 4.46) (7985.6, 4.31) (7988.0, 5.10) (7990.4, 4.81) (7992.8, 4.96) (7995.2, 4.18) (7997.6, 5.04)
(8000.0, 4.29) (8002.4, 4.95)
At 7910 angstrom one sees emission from Halpha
